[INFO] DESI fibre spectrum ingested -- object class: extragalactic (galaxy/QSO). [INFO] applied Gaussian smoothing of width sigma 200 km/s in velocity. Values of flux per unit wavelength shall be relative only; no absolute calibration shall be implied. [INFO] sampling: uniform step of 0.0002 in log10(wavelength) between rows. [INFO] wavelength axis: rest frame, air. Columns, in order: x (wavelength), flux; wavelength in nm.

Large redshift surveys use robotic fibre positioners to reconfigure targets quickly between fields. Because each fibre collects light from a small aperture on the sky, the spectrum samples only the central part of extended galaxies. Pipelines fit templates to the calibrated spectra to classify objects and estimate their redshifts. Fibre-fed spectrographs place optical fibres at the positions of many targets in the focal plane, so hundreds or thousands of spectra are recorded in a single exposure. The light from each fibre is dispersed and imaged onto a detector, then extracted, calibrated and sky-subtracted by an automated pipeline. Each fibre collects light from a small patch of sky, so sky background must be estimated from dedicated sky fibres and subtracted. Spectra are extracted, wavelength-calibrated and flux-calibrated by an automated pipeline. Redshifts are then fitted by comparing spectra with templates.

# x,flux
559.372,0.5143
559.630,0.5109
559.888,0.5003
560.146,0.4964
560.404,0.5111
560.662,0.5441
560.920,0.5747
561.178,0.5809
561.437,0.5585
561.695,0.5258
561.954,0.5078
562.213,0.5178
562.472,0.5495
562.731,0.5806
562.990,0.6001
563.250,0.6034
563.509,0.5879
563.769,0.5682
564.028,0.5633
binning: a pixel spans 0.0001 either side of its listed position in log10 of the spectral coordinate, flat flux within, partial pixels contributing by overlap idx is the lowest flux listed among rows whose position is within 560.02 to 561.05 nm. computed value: 0.4964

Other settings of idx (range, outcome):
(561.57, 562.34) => 0.5078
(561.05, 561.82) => 0.5258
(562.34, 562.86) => 0.5495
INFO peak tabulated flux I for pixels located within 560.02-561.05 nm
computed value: 0.5747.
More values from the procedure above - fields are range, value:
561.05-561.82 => 0.5809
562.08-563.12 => 0.6001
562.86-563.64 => 0.6034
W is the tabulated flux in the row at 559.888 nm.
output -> 0.5003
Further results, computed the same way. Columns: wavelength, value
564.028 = 0.5633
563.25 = 0.6034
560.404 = 0.5111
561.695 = 0.5258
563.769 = 0.5682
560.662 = 0.5441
